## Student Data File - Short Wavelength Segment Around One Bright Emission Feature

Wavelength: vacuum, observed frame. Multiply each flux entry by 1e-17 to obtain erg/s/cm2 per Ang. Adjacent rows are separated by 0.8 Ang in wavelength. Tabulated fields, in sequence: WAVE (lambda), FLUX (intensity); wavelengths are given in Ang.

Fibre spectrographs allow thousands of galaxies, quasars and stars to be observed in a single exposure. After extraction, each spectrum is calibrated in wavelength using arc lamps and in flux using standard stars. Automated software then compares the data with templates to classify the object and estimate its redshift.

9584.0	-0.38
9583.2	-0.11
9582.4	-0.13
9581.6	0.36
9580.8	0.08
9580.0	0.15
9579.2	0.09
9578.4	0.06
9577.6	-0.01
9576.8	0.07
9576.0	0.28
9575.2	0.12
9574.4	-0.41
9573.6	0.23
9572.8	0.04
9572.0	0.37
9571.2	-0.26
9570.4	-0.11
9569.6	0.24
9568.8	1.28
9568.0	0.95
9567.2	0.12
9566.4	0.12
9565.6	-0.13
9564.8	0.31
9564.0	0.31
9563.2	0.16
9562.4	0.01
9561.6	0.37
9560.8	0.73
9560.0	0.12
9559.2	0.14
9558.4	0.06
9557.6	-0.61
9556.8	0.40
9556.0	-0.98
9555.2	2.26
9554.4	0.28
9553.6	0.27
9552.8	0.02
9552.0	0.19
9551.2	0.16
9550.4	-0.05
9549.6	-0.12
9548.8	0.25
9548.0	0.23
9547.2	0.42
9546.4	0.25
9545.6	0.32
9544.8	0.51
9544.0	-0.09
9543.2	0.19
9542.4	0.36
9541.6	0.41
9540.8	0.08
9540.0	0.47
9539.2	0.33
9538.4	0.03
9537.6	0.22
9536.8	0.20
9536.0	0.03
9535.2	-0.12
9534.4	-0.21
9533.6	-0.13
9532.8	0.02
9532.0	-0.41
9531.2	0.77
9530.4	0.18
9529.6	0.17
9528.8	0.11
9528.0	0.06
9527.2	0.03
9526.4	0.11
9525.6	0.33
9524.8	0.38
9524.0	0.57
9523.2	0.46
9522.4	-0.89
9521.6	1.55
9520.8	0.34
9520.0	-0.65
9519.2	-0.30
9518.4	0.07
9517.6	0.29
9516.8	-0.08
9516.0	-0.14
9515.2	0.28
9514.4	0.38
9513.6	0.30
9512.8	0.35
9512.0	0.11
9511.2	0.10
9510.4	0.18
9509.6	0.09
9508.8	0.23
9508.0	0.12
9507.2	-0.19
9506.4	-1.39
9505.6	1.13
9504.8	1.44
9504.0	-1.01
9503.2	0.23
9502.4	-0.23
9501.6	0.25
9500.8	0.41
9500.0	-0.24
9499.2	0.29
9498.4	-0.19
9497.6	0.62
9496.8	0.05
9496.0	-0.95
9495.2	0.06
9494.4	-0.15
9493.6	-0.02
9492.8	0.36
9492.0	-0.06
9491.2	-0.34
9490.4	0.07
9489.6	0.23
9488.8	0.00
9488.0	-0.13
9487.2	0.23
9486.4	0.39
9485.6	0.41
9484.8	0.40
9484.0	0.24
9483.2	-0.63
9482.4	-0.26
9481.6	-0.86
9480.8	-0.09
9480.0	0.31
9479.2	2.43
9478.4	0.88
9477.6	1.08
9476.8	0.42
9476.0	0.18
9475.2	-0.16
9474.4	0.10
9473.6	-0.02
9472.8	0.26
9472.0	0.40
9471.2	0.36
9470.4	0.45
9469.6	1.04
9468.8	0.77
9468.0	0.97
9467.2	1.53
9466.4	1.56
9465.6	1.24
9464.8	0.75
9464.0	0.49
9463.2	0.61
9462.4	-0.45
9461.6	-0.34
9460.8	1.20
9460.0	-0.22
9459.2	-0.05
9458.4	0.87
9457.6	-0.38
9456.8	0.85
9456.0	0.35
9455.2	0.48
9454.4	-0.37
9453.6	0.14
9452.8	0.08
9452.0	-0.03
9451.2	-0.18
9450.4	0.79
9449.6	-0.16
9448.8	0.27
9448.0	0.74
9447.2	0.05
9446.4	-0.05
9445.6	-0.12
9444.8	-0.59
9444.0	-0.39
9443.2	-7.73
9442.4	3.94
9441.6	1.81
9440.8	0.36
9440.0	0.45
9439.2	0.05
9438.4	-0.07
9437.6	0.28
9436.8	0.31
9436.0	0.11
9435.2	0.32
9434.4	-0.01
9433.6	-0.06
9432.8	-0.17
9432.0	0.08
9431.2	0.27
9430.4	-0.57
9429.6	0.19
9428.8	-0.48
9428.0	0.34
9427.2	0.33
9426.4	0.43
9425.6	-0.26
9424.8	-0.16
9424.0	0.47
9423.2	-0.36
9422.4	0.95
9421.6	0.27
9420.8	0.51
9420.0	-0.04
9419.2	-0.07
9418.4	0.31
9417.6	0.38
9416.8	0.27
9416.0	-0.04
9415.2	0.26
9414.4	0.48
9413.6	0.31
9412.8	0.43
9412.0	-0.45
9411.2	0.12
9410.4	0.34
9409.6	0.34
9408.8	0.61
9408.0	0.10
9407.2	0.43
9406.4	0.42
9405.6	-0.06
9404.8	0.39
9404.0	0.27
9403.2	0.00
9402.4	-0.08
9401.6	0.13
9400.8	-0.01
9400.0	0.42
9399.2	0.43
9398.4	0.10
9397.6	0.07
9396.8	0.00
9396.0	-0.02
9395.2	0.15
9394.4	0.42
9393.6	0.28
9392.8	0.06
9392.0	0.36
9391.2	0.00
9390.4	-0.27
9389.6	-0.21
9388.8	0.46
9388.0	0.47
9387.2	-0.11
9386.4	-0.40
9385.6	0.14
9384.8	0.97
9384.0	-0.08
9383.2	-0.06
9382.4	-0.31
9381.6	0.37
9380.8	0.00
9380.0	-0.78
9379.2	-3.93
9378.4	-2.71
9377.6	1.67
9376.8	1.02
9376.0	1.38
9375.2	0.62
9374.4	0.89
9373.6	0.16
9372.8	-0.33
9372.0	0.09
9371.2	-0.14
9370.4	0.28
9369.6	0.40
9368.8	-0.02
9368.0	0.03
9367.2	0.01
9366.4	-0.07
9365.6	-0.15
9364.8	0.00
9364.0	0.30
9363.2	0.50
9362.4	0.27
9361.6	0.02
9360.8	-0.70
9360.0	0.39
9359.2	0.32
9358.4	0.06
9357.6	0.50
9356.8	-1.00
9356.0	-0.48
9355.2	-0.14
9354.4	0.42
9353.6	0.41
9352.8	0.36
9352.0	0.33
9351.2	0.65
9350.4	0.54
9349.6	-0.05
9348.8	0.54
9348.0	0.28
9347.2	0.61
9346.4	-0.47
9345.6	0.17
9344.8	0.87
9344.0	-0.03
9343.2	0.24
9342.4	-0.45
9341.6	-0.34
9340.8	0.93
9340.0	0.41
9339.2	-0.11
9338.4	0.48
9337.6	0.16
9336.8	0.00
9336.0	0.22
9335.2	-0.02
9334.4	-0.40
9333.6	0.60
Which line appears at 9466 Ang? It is [O III] 5007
